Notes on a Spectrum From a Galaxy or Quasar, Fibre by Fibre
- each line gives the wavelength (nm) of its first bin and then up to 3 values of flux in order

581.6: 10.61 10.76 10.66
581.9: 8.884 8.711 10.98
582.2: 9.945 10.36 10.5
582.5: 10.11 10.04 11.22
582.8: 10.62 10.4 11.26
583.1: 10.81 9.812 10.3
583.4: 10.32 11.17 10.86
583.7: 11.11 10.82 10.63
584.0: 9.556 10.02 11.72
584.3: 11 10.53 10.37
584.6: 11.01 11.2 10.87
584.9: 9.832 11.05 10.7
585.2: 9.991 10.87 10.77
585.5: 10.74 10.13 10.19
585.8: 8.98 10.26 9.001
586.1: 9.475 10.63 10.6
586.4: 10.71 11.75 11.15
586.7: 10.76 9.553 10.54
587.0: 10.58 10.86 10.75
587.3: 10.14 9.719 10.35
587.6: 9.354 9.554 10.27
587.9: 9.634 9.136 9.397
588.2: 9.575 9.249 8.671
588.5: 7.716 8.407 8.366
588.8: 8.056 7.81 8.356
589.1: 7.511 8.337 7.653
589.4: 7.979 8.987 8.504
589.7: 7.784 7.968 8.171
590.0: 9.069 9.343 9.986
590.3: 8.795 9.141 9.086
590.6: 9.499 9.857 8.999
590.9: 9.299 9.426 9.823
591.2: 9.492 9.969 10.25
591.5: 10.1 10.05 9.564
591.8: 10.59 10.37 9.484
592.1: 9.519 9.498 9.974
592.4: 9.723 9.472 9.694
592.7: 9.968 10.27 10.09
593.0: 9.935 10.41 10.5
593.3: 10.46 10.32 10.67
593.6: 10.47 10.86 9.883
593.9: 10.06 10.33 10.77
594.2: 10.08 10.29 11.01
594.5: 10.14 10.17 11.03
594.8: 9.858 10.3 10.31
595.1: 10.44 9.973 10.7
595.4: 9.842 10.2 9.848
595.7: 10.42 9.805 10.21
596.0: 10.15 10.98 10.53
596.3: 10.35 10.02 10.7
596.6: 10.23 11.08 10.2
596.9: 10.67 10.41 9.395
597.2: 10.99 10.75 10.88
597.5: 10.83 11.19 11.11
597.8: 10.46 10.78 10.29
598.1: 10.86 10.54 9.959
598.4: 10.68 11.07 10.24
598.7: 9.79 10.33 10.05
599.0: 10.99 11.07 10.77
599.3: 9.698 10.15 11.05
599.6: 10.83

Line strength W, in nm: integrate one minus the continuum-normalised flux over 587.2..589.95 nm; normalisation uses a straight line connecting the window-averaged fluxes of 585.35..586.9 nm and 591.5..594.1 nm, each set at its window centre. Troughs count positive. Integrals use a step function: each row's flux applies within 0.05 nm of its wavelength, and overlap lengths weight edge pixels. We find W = 0.39 nm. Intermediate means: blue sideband 10.3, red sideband 10.1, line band 8.8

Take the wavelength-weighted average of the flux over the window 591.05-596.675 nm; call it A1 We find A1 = 10.2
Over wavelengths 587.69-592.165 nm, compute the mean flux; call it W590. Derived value 9.08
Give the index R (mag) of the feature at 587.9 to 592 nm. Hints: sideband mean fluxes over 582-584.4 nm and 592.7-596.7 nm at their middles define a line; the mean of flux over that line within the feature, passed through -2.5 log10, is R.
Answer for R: 0.16 mag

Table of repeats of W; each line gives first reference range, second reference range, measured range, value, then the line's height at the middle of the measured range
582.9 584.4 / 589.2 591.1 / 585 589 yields -0.04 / 9.74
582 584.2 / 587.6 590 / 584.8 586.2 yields -0.07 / 9.7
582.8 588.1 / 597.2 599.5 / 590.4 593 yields 0.18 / 10.5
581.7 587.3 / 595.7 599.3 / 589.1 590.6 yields 0.27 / 10.5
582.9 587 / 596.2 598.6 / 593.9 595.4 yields 0.03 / 10.6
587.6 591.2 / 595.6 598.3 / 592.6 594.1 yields -0.09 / 9.72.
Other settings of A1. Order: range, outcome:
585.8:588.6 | 9.93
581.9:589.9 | 9.91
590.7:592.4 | 9.78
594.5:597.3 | 10.3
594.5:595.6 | 10.3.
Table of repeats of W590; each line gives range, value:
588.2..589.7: 8.29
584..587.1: 10.5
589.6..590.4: 8.74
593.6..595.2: 10.4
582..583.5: 10.4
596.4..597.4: 10.5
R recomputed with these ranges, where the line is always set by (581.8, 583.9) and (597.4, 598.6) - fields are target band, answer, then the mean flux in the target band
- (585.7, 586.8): 0.02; 10.3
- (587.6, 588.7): 0.15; 9.13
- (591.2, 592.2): 0.07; 9.94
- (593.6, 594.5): 0.02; 10.4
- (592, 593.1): 0.08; 9.83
